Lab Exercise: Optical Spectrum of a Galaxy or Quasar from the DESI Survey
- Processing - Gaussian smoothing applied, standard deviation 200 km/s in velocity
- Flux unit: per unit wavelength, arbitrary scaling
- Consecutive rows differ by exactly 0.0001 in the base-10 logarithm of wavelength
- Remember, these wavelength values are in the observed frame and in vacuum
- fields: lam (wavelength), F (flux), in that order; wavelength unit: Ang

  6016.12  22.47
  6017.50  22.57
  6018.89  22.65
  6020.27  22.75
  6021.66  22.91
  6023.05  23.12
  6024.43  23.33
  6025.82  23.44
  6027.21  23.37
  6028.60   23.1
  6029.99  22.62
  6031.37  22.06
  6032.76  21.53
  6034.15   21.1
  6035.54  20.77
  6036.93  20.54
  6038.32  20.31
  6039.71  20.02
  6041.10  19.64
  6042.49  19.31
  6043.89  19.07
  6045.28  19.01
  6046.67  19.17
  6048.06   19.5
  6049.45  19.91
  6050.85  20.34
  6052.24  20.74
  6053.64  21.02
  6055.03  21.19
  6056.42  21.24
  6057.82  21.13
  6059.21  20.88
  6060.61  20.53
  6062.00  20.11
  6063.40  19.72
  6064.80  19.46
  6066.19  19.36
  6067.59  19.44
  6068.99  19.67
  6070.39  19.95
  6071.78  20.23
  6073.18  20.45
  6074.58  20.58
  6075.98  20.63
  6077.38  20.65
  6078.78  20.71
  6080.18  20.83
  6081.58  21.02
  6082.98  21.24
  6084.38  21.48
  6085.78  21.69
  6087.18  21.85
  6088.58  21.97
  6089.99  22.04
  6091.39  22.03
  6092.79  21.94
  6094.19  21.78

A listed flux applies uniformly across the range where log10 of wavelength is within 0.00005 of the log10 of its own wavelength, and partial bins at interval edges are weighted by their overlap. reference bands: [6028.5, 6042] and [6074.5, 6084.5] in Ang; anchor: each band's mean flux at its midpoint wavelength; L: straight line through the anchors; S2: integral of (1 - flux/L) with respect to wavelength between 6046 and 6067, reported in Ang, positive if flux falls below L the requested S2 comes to 0.7 Ang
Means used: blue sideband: 21.1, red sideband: 20.9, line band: 20.3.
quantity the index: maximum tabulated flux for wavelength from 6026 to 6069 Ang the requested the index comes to 23.37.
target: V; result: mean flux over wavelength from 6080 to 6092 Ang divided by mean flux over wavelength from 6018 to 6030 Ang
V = 0.94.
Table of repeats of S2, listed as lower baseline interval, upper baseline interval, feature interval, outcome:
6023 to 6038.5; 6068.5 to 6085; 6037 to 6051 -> 1.3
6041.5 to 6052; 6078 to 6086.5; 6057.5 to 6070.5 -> 0.2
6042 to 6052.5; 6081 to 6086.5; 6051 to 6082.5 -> 0.1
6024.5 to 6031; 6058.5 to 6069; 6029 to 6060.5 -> 1.5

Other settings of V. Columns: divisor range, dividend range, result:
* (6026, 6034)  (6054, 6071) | 0.90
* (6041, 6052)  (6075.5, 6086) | 1.08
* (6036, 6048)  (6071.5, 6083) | 1.05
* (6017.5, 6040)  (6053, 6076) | 0.92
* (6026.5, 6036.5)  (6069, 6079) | 0.93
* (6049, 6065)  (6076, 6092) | 1.04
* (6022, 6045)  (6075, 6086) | 0.98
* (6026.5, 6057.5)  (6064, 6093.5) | 1.01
